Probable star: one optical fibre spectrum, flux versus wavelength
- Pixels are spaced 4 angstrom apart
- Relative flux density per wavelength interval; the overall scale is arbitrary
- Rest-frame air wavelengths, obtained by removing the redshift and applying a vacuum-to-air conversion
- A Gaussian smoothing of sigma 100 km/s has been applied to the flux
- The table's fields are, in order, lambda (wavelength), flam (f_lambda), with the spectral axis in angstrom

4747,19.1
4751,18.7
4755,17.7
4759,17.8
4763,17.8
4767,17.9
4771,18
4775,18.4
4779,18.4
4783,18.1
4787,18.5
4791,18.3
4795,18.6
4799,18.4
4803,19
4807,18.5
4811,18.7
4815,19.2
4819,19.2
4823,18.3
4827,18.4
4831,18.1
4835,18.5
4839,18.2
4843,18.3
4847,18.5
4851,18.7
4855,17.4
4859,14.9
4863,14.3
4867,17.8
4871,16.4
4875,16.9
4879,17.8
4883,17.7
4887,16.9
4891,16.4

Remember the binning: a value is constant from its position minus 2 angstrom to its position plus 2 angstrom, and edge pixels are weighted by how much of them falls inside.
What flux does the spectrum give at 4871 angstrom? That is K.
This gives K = 16.4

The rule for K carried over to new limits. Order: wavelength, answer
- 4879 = 17.8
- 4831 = 18.1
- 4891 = 16.4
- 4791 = 18.3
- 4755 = 17.7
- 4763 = 17.8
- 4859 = 14.9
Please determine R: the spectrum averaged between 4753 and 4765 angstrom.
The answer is 17.8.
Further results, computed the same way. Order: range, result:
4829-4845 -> 18.3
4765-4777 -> 18.1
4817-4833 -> 18.5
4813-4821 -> 19.2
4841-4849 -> 18.4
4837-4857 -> 18.2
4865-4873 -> 17.1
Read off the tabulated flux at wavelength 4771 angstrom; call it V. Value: 18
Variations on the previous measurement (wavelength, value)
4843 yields 18.3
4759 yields 17.8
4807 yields 18.5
